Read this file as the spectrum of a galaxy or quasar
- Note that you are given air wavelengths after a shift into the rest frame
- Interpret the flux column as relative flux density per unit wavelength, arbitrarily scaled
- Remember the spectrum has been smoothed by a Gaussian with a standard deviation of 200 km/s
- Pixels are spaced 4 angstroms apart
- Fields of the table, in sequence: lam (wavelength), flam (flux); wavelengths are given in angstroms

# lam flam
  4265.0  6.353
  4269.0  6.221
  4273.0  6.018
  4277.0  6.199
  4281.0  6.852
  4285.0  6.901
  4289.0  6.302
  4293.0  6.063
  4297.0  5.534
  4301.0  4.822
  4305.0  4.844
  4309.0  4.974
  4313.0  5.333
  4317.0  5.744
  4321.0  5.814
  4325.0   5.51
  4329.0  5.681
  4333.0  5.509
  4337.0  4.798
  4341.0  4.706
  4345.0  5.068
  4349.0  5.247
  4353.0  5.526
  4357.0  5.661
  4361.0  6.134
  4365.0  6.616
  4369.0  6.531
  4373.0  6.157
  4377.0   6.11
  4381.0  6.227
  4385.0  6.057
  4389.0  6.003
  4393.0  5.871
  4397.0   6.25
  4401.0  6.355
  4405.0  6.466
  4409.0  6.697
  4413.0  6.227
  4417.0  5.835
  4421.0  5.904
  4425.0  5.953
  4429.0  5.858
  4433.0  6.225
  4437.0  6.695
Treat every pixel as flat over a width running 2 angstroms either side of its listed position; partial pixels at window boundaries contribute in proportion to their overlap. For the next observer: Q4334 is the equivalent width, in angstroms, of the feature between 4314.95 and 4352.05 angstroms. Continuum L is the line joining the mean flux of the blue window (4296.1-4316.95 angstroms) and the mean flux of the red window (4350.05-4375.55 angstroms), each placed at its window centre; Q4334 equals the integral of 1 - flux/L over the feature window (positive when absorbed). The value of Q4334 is 1.5 angstroms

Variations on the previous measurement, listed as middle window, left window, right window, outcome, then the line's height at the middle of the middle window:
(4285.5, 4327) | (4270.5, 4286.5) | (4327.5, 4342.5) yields 2.0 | 5.83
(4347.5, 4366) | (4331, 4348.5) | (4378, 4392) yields -1.3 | 5.43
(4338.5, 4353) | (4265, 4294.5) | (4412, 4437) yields 2.7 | 6.22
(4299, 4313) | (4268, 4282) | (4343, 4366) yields 2.6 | 6.05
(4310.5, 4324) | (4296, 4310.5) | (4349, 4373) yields -0.9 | 5.26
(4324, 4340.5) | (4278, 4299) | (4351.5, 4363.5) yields 1.9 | 6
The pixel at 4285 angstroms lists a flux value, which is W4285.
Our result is 6.901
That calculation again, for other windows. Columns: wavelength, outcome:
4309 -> 4.974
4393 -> 5.871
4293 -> 6.063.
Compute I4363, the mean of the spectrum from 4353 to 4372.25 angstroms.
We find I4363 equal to 6.16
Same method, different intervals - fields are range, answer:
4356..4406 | 6.19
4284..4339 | 5.53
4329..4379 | 5.67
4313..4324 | 5.67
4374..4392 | 6.09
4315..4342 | 5.42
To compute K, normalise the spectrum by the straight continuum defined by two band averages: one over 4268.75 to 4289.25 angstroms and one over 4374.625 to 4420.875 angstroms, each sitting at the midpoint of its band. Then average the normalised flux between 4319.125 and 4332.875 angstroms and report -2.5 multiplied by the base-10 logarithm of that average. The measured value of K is 0.126 mag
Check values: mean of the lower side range 6.44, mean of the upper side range 6.18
